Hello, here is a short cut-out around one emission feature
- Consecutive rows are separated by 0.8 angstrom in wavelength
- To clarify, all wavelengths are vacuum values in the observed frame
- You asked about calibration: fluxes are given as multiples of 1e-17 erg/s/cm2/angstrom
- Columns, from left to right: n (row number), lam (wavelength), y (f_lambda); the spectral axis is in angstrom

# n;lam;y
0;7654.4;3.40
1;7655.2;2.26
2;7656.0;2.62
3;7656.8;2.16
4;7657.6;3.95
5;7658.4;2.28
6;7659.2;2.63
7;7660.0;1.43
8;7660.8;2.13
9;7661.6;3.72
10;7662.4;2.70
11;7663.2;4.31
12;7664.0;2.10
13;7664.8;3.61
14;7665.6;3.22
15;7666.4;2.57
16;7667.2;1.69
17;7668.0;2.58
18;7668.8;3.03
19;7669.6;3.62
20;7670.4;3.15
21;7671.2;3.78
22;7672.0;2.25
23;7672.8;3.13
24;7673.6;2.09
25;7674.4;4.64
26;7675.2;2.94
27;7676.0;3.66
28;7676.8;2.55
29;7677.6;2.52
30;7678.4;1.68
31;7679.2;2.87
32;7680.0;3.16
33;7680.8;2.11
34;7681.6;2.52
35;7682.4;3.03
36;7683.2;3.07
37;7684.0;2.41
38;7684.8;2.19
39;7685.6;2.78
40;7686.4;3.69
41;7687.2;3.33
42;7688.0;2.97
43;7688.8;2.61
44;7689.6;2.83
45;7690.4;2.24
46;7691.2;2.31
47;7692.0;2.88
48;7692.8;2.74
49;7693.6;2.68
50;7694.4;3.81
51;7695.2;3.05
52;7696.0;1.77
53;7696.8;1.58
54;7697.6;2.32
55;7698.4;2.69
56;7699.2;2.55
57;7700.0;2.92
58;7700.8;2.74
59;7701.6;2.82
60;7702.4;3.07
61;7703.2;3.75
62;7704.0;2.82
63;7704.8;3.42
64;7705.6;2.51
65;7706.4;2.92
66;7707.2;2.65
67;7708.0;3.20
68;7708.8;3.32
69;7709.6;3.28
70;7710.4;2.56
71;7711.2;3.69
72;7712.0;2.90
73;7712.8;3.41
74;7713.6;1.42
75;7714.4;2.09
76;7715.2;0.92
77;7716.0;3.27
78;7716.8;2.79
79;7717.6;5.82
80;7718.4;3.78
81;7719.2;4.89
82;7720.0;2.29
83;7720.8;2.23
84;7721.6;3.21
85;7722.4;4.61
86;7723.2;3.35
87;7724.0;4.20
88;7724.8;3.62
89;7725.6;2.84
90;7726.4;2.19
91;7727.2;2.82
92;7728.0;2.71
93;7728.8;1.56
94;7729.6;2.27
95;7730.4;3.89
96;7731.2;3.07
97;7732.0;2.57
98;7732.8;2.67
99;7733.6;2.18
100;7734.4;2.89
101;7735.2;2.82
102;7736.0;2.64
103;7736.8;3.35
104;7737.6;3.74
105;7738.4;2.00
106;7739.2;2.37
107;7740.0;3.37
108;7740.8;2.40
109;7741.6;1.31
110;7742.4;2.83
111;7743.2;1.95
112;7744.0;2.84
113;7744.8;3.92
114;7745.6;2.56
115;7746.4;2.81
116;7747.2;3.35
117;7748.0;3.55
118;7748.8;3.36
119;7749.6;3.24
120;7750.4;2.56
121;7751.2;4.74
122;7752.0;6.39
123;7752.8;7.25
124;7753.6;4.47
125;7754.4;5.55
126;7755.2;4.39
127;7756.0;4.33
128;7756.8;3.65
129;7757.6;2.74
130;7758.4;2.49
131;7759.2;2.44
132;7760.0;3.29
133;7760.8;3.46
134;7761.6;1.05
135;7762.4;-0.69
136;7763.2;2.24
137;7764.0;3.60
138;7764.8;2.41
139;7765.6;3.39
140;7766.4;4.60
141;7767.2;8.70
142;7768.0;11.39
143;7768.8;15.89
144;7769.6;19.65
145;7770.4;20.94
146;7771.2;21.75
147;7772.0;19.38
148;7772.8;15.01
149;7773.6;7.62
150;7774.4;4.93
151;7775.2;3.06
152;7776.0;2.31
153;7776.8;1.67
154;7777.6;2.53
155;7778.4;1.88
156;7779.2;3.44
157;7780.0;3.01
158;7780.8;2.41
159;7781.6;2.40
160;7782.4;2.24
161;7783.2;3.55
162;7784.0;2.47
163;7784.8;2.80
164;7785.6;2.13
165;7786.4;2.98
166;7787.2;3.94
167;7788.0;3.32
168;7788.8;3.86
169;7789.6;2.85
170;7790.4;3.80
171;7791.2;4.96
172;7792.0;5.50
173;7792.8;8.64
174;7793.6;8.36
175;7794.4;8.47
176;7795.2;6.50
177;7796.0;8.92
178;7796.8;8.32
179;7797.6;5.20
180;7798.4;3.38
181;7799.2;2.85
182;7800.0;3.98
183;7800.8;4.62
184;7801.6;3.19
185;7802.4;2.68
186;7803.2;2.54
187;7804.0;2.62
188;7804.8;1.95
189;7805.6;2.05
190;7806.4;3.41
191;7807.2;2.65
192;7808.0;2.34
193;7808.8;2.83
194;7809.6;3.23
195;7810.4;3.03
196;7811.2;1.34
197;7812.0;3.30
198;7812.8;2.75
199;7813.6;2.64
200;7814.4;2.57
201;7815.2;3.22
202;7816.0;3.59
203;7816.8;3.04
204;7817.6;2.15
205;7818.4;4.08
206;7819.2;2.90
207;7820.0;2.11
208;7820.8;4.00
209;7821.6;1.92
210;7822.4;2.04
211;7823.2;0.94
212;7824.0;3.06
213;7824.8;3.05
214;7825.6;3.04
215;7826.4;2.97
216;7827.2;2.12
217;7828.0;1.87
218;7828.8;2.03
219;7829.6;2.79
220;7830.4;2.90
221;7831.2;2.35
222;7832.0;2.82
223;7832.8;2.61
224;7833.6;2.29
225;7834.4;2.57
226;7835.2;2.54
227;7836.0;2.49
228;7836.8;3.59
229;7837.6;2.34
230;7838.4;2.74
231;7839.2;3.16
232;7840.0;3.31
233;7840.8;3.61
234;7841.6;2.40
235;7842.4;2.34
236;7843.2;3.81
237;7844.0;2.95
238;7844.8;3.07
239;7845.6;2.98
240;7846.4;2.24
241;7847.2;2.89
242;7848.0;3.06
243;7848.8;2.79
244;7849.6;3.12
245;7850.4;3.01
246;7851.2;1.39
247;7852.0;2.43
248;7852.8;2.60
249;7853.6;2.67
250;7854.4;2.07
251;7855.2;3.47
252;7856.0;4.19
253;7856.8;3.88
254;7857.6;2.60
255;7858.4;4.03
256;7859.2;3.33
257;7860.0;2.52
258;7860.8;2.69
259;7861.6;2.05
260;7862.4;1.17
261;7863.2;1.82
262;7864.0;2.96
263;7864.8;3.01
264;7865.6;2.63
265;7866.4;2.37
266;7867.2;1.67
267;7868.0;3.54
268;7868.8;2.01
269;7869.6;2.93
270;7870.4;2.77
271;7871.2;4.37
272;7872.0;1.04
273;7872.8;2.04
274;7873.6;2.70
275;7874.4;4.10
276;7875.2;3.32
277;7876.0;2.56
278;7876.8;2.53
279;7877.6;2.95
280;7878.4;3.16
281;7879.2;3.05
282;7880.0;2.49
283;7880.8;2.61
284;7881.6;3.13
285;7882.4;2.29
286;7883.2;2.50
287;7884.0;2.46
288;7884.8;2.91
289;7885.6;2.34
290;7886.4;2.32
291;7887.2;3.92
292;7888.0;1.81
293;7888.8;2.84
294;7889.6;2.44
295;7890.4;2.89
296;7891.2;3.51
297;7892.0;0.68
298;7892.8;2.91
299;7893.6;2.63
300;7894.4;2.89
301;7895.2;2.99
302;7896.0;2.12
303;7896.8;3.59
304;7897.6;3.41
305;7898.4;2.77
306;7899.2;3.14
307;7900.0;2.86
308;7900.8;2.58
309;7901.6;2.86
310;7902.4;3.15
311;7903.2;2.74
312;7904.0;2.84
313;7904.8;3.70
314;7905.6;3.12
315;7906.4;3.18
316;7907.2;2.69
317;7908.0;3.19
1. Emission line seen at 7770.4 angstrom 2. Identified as Halpha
